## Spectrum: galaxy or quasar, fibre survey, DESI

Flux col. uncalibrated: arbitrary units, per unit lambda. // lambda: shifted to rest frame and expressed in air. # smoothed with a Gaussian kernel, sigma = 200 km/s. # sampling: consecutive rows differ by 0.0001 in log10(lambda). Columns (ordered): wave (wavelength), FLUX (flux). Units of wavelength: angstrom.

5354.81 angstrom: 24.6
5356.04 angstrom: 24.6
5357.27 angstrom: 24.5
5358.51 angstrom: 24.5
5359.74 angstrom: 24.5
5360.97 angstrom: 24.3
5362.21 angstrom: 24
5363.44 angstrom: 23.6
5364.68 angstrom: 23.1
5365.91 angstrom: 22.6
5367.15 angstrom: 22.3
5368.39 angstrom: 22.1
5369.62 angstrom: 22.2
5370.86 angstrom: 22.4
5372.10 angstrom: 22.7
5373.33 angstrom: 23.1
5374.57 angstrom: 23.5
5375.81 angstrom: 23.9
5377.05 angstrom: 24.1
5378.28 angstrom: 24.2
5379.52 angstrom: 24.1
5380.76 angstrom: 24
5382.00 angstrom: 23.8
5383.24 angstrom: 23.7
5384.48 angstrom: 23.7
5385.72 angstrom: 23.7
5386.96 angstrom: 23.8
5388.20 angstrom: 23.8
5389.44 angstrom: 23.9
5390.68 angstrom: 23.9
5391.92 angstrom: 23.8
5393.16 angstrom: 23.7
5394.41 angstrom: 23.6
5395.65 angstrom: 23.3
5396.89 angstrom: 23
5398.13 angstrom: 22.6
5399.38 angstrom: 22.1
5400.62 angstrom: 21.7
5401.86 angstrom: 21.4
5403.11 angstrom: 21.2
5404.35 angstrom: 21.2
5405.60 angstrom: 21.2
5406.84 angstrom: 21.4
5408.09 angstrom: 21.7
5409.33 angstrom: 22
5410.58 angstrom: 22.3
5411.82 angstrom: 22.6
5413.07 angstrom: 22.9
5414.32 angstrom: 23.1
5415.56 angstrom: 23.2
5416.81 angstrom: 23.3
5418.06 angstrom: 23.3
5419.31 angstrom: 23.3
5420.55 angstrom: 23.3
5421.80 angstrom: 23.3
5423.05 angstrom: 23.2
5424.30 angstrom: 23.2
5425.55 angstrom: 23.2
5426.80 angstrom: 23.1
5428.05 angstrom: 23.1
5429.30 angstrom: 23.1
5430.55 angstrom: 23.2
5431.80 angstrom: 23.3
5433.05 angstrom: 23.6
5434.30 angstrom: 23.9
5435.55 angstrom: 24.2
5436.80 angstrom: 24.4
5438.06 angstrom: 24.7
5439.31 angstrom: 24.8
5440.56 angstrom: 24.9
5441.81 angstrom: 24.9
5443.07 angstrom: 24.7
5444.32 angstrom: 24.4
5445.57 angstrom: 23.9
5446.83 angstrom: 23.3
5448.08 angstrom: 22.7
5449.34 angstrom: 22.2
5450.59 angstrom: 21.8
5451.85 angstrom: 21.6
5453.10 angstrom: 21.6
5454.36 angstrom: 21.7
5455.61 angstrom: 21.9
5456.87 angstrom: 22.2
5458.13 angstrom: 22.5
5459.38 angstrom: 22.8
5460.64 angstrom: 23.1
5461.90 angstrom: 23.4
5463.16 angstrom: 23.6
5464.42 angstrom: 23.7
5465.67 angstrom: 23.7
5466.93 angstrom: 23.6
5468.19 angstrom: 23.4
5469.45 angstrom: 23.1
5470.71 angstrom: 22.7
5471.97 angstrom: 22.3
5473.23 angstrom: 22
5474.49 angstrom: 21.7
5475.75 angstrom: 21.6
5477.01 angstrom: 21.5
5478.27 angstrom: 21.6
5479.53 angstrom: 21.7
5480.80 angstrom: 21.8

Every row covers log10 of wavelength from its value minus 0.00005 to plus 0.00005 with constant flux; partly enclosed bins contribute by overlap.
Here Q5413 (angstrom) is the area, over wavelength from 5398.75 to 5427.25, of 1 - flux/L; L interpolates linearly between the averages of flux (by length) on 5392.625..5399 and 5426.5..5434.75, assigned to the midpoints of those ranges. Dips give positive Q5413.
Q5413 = 0.9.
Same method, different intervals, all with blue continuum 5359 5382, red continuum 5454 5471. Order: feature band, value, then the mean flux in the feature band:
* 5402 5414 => 0.71 angstrom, 21.8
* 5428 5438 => -0.25 angstrom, 23.7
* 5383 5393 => -0.20 angstrom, 23.8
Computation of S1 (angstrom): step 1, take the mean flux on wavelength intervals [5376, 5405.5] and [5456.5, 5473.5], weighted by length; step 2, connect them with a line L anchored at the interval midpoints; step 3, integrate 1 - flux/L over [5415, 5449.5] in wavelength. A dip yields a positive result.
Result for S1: -0.8 angstrom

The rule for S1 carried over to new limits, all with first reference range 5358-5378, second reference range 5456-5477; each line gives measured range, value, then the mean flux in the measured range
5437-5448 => -0.7 angstrom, 24.4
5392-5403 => 0.2 angstrom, 22.7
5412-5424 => -0.1 angstrom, 23.2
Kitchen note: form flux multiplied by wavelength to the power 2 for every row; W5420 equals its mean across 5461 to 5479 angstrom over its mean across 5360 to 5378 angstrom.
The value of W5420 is 1.02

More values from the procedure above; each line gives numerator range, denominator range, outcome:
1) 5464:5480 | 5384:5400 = 0.99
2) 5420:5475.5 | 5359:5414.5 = 1.03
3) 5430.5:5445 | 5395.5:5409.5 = 1.13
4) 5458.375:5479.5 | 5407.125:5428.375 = 1.01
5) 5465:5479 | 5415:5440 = 0.97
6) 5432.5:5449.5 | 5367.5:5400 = 1.05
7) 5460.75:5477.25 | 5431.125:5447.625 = 0.95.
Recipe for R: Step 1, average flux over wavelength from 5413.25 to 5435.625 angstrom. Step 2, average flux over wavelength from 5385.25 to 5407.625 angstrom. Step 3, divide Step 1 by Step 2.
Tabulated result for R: 1.0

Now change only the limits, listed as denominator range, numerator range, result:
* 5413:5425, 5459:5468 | 1.01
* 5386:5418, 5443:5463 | 1.00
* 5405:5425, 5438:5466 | 1.02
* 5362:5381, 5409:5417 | 0.98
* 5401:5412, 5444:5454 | 1.04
